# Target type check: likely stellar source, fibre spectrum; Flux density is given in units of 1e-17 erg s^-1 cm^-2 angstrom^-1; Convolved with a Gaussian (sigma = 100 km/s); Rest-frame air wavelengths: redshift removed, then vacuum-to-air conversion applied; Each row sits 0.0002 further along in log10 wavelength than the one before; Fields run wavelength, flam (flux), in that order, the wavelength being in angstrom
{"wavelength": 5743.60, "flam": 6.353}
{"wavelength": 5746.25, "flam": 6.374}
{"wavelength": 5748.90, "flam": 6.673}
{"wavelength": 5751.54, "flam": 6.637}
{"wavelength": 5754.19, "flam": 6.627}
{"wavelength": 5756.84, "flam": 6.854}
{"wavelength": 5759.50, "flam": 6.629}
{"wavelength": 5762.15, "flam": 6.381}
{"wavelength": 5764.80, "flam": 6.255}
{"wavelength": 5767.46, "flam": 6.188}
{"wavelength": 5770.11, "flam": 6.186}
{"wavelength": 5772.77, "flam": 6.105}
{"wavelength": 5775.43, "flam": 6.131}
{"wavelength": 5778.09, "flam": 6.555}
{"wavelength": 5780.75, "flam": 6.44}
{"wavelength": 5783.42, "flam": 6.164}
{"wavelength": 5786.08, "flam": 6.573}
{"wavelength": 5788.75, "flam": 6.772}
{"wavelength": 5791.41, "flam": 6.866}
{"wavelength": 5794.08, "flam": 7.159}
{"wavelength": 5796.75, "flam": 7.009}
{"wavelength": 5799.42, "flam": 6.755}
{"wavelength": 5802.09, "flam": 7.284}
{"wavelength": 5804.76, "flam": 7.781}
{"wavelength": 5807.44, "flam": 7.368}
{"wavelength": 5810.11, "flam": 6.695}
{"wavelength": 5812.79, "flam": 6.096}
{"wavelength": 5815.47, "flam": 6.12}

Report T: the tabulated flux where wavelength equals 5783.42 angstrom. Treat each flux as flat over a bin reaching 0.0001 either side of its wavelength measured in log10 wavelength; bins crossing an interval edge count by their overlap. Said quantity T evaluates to 6.164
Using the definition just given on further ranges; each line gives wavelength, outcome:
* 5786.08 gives 6.573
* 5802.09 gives 7.284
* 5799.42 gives 6.755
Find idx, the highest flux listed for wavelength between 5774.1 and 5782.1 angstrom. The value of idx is 6.555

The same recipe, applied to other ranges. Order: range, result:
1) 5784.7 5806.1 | 7.781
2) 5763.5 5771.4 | 6.255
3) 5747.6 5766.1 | 6.854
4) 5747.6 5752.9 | 6.673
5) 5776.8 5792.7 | 6.866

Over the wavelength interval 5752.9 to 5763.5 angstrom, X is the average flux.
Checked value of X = 6.62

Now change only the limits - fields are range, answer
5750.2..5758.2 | 6.71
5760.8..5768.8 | 6.28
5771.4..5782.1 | 6.3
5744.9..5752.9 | 6.56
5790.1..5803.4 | 7.01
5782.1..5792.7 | 6.6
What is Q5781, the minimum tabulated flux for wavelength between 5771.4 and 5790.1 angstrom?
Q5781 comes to 6.105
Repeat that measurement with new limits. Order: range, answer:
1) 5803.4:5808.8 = 7.368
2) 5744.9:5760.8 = 6.374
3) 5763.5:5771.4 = 6.186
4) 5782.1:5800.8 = 6.164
